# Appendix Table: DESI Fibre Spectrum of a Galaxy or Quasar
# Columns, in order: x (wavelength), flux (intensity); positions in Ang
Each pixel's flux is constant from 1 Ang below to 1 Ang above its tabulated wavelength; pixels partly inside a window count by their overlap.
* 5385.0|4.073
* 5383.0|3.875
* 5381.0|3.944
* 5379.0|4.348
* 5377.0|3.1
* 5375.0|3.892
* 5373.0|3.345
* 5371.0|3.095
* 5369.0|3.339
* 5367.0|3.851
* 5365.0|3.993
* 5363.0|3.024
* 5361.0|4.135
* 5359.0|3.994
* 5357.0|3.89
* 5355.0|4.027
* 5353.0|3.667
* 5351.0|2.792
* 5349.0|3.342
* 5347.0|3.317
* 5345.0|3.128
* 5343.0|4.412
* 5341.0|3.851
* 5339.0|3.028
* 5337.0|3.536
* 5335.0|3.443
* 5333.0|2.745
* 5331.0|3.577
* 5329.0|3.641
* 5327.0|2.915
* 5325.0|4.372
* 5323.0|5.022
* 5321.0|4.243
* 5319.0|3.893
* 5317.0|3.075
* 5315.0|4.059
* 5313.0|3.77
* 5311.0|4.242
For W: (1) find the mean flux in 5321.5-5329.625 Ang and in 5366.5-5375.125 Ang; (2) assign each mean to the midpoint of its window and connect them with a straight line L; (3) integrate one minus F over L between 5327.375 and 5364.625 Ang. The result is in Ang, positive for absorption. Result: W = 2.2 Ang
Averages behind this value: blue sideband 4.02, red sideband 3.44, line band 3.53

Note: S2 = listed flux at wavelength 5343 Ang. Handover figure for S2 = 4.412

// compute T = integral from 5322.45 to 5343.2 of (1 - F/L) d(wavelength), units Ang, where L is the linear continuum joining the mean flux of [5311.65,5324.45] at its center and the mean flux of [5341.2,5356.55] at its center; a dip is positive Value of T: 1.0 Ang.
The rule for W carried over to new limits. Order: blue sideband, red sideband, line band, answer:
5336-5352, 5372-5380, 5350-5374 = -0.2 Ang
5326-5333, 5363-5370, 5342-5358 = -0.4 Ang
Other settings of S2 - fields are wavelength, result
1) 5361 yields 4.135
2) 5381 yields 3.944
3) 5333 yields 2.745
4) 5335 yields 3.443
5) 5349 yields 3.342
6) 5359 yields 3.994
